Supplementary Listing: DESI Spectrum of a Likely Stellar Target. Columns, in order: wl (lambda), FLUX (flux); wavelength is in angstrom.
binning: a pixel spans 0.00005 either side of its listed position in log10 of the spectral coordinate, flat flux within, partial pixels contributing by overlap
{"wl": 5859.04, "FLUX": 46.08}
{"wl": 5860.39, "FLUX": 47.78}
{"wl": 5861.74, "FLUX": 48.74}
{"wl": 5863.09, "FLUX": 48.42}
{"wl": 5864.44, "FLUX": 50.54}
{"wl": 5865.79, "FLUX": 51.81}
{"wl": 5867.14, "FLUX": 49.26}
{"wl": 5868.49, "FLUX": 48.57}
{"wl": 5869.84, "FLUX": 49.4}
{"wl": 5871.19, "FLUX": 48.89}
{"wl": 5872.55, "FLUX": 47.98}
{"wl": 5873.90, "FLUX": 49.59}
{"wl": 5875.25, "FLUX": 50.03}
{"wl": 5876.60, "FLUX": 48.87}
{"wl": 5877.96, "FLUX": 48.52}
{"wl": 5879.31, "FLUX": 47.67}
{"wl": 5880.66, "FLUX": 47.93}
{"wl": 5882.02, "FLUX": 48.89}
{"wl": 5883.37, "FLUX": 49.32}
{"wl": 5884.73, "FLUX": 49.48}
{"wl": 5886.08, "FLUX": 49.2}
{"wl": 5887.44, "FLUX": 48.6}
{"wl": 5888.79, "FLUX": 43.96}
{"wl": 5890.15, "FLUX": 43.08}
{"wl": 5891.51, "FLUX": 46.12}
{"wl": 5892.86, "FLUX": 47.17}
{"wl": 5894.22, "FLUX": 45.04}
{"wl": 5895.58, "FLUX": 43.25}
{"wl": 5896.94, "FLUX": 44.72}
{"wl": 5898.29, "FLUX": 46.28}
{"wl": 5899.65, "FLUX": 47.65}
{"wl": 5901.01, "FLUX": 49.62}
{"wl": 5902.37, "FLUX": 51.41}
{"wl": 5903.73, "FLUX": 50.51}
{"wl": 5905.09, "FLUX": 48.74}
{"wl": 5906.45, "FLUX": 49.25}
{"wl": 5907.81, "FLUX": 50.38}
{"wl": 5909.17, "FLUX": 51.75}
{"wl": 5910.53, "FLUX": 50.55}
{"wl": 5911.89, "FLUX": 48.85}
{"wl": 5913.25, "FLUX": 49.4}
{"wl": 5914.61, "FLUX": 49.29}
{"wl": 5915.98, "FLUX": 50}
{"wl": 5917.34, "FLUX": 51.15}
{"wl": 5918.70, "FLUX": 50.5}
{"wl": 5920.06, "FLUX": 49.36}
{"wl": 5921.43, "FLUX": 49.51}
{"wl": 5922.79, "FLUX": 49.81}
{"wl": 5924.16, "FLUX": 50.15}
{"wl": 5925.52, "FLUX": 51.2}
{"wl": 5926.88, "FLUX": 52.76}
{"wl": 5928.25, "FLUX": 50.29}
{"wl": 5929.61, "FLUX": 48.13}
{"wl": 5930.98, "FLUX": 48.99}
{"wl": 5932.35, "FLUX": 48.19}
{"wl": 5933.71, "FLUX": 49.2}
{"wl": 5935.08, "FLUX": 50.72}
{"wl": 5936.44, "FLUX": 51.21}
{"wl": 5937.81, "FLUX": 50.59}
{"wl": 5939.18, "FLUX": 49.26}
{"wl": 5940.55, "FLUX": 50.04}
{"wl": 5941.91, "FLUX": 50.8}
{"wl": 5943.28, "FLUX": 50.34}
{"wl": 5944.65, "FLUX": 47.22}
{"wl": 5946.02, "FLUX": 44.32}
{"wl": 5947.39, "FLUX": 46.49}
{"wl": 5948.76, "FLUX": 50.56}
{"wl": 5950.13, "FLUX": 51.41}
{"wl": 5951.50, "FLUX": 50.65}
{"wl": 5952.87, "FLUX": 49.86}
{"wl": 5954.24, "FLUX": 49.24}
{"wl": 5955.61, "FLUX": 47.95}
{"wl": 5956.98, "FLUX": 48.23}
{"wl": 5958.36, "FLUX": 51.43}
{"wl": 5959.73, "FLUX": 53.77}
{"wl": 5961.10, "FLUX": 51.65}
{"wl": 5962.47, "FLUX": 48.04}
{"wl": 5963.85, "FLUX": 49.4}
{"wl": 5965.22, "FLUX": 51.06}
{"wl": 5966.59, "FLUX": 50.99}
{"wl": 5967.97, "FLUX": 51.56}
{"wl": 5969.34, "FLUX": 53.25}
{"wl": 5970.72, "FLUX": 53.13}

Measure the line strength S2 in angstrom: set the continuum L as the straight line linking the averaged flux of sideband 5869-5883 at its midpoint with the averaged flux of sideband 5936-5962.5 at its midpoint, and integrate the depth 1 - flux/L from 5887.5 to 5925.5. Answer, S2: 0.5 angstrom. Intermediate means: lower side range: 48.8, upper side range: 49.7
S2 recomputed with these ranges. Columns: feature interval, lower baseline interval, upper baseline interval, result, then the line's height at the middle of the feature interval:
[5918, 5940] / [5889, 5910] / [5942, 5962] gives -0.6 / 48.7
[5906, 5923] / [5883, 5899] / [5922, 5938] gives -0.5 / 48.6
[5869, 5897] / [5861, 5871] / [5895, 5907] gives 0.7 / 48.8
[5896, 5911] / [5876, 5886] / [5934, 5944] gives 0.1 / 49.3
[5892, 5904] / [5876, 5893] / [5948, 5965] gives 0.2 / 48.1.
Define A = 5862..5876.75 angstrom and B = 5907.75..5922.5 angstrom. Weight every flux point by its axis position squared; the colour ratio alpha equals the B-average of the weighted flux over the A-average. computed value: 1.0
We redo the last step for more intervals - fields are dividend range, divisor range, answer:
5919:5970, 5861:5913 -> 1.05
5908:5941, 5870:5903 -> 1.06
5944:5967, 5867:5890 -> 1.05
